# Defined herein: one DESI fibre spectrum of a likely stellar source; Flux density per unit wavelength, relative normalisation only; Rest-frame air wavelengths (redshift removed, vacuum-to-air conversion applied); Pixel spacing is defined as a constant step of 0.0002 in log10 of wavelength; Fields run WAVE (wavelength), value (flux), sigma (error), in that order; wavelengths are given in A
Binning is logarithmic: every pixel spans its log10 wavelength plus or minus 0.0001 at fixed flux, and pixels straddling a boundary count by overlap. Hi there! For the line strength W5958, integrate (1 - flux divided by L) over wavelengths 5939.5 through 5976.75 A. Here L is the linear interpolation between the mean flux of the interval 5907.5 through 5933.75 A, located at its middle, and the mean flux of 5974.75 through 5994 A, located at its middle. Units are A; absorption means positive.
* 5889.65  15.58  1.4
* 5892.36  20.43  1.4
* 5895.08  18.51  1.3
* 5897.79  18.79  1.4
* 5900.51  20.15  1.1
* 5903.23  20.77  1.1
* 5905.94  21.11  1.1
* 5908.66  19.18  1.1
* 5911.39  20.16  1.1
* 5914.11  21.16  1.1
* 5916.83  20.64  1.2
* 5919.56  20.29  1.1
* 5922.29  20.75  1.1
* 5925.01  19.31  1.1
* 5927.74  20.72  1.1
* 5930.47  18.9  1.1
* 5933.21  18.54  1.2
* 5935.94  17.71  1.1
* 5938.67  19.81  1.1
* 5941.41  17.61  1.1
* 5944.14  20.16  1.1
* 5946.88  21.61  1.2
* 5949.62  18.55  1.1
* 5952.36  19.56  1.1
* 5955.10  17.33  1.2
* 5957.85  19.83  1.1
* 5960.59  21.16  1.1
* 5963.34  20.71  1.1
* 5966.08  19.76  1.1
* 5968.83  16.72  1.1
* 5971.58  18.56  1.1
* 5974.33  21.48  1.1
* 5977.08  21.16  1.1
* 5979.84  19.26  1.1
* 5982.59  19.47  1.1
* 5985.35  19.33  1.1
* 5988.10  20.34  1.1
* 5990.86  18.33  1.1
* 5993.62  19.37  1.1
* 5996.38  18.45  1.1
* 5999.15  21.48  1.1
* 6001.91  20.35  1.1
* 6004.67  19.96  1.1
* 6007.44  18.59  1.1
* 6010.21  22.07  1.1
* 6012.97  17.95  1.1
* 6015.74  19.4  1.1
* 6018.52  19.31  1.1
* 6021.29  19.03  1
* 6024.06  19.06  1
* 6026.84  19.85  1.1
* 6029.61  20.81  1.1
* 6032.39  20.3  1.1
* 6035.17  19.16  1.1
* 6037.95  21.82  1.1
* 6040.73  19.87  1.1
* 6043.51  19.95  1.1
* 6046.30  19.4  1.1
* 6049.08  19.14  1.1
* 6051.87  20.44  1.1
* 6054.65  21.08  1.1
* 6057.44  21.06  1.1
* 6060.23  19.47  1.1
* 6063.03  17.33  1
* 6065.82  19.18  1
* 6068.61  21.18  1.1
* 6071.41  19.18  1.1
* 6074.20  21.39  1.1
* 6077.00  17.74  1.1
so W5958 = 0.6 A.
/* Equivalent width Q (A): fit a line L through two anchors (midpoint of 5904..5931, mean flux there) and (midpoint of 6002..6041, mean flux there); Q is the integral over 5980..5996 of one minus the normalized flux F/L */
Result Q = 0.53 A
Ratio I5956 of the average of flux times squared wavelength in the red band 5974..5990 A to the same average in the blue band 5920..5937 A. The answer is 1.1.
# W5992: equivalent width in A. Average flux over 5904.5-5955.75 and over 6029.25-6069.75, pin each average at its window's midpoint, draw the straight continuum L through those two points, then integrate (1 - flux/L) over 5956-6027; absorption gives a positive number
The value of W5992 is 0.7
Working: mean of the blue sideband 19.7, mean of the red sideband 20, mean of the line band 19.6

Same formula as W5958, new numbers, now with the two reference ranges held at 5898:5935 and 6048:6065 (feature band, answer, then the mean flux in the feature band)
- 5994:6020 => 0.2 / 19.7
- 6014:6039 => 0.0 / 19.8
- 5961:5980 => 0.2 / 19.8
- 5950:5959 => 0.5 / 18.8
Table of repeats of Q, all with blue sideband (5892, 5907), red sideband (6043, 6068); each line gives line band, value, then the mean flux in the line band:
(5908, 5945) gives 0.4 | 19.6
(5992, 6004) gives -0.1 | 19.9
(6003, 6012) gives -0.2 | 20.1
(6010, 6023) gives 0.3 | 19.3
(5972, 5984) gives -0.2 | 20.2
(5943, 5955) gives 0.1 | 19.7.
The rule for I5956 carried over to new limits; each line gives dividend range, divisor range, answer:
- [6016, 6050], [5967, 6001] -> 1.03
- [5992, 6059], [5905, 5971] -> 1.05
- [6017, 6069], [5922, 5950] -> 1.06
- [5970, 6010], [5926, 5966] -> 1.03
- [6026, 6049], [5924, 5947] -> 1.08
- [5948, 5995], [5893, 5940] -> 1.00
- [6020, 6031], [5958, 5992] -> 1.02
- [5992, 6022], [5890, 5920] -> 1.02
